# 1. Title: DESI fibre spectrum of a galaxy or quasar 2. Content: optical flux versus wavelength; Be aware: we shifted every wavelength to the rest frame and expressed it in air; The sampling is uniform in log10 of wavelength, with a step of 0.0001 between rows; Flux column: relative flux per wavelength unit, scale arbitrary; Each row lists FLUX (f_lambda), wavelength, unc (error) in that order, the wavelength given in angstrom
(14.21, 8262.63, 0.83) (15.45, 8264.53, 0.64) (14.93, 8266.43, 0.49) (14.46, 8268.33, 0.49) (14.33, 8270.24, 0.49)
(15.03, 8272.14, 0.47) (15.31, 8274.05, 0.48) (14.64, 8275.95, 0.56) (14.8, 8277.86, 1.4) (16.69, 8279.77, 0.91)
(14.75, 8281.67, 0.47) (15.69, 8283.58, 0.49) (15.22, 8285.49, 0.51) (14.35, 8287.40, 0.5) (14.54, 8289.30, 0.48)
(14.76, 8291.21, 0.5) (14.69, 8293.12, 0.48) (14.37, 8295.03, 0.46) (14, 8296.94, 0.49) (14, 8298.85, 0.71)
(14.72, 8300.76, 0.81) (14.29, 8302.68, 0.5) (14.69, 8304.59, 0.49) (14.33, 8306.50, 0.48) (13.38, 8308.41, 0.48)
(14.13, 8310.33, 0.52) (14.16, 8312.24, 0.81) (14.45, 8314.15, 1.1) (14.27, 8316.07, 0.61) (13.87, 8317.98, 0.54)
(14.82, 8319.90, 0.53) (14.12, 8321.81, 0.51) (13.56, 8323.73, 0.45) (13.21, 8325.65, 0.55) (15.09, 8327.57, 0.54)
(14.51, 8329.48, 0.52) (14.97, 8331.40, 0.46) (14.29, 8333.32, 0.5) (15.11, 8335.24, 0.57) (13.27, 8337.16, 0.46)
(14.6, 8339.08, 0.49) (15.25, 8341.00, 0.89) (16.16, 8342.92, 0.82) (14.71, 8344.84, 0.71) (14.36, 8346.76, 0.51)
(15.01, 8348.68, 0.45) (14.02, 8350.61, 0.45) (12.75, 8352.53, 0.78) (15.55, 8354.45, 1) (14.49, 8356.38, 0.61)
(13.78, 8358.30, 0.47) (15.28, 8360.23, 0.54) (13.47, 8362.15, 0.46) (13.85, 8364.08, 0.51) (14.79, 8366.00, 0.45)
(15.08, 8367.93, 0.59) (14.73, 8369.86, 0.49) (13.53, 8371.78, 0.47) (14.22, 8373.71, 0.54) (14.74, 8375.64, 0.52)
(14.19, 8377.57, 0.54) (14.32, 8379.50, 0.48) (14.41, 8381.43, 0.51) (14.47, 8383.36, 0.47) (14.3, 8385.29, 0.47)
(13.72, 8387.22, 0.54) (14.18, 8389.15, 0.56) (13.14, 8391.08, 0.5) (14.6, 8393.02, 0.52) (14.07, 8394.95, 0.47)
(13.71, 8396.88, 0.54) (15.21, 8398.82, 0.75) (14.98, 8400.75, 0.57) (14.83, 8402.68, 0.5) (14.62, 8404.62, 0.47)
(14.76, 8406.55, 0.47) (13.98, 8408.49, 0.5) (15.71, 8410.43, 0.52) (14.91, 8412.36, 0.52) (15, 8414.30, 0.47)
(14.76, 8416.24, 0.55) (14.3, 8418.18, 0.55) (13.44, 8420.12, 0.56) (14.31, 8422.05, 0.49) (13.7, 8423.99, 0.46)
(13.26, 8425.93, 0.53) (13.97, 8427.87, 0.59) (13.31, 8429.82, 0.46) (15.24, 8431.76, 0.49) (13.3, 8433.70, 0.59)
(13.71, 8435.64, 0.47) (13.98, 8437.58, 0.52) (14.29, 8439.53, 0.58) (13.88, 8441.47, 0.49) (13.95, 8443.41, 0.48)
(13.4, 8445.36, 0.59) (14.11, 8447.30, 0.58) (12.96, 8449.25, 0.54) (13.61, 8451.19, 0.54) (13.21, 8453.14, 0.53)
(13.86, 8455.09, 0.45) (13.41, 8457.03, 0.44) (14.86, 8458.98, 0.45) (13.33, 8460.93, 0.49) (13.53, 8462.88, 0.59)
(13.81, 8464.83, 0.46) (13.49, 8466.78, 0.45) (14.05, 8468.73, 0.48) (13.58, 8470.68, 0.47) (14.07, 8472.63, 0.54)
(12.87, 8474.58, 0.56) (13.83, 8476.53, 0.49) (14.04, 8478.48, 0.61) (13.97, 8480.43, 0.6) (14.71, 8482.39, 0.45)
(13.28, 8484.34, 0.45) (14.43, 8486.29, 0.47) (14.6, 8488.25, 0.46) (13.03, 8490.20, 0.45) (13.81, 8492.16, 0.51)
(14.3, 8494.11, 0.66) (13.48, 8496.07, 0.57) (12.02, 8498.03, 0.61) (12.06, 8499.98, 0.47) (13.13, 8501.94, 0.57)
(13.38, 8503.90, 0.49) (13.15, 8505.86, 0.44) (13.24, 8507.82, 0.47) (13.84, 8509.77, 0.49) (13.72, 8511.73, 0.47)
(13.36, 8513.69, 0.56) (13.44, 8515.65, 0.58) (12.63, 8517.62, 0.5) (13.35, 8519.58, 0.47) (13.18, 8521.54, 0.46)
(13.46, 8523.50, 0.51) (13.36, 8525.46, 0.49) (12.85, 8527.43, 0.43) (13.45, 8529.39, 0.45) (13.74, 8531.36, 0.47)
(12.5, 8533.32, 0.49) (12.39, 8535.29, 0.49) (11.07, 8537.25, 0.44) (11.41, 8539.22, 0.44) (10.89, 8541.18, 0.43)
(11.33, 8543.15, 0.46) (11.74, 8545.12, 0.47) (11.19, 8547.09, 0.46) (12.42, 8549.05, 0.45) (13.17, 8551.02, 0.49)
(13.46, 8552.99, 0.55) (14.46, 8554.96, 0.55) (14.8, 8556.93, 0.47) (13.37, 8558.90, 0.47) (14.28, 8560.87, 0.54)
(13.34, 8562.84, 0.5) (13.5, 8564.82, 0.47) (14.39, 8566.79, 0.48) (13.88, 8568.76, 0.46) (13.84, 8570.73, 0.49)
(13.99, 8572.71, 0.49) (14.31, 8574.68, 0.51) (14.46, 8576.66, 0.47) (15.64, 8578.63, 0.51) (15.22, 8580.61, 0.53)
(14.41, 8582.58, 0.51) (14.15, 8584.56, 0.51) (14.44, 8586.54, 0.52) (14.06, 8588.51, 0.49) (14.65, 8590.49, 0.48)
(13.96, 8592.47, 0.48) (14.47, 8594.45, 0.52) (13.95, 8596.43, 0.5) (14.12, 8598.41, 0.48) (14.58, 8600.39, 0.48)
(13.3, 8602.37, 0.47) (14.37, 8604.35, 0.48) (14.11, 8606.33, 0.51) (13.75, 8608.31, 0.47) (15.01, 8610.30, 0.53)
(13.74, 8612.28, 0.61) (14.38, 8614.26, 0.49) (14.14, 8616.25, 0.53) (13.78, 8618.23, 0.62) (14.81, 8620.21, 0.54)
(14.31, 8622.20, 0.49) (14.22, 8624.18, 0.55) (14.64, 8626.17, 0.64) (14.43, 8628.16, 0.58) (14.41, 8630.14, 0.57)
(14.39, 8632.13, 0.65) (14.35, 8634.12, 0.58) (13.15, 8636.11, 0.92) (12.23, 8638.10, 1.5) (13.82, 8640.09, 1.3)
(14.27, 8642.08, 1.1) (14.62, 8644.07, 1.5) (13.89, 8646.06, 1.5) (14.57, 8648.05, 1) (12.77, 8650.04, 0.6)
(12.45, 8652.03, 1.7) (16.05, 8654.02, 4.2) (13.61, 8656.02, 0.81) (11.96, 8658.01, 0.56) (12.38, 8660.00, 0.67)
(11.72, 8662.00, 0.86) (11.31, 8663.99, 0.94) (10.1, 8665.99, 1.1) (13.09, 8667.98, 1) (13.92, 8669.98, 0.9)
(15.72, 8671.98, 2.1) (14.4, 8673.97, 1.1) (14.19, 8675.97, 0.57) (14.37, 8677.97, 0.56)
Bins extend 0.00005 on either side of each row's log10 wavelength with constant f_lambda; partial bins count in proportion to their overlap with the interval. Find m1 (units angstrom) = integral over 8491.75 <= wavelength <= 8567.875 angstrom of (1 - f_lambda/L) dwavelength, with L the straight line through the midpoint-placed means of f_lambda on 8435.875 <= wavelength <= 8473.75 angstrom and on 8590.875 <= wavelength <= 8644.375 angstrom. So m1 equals 4.8 angstrom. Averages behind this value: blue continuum 13.8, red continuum 14.1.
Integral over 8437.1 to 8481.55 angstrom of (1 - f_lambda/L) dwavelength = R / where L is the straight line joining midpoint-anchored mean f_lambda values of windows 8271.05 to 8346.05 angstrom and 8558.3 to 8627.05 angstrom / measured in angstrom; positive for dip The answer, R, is 2.0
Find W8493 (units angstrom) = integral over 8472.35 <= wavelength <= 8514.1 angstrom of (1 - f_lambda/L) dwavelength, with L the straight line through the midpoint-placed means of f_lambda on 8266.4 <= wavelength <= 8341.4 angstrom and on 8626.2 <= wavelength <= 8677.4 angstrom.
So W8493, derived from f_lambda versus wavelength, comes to 1.3 angstrom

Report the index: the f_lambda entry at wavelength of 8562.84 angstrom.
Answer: 13.34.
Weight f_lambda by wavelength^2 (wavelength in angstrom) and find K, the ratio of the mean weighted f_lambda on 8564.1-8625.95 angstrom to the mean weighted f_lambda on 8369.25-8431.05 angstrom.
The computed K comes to 1.0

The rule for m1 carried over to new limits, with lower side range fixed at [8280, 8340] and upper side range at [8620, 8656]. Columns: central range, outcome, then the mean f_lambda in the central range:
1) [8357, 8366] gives 0.11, 14.2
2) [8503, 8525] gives 1.31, 13.3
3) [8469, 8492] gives 0.59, 13.9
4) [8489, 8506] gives 1.24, 13.2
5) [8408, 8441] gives 0.24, 14.2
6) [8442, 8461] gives 0.76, 13.7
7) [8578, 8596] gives -0.53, 14.5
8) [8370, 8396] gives 0.32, 14.2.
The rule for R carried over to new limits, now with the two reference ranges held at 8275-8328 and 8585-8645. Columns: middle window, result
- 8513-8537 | 2.0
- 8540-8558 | 2.0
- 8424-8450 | 1.0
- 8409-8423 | -0.2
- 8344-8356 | 0.0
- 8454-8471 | 0.6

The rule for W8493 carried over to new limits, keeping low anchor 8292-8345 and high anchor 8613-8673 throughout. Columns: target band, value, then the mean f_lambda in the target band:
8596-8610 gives -0.3 angstrom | 14.1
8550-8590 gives -1.0 angstrom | 14.2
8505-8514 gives 0.3 angstrom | 13.5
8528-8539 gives 1.1 angstrom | 12.6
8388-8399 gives 0.1 angstrom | 14.1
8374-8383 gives -0.1 angstrom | 14.4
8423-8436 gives 0.3 angstrom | 13.8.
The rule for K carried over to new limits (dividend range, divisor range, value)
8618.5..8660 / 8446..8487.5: 1.05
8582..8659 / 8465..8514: 1.07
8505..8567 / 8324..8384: 0.94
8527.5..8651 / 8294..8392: 1.02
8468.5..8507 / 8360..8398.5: 0.98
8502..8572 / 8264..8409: 0.95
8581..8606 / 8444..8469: 1.08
